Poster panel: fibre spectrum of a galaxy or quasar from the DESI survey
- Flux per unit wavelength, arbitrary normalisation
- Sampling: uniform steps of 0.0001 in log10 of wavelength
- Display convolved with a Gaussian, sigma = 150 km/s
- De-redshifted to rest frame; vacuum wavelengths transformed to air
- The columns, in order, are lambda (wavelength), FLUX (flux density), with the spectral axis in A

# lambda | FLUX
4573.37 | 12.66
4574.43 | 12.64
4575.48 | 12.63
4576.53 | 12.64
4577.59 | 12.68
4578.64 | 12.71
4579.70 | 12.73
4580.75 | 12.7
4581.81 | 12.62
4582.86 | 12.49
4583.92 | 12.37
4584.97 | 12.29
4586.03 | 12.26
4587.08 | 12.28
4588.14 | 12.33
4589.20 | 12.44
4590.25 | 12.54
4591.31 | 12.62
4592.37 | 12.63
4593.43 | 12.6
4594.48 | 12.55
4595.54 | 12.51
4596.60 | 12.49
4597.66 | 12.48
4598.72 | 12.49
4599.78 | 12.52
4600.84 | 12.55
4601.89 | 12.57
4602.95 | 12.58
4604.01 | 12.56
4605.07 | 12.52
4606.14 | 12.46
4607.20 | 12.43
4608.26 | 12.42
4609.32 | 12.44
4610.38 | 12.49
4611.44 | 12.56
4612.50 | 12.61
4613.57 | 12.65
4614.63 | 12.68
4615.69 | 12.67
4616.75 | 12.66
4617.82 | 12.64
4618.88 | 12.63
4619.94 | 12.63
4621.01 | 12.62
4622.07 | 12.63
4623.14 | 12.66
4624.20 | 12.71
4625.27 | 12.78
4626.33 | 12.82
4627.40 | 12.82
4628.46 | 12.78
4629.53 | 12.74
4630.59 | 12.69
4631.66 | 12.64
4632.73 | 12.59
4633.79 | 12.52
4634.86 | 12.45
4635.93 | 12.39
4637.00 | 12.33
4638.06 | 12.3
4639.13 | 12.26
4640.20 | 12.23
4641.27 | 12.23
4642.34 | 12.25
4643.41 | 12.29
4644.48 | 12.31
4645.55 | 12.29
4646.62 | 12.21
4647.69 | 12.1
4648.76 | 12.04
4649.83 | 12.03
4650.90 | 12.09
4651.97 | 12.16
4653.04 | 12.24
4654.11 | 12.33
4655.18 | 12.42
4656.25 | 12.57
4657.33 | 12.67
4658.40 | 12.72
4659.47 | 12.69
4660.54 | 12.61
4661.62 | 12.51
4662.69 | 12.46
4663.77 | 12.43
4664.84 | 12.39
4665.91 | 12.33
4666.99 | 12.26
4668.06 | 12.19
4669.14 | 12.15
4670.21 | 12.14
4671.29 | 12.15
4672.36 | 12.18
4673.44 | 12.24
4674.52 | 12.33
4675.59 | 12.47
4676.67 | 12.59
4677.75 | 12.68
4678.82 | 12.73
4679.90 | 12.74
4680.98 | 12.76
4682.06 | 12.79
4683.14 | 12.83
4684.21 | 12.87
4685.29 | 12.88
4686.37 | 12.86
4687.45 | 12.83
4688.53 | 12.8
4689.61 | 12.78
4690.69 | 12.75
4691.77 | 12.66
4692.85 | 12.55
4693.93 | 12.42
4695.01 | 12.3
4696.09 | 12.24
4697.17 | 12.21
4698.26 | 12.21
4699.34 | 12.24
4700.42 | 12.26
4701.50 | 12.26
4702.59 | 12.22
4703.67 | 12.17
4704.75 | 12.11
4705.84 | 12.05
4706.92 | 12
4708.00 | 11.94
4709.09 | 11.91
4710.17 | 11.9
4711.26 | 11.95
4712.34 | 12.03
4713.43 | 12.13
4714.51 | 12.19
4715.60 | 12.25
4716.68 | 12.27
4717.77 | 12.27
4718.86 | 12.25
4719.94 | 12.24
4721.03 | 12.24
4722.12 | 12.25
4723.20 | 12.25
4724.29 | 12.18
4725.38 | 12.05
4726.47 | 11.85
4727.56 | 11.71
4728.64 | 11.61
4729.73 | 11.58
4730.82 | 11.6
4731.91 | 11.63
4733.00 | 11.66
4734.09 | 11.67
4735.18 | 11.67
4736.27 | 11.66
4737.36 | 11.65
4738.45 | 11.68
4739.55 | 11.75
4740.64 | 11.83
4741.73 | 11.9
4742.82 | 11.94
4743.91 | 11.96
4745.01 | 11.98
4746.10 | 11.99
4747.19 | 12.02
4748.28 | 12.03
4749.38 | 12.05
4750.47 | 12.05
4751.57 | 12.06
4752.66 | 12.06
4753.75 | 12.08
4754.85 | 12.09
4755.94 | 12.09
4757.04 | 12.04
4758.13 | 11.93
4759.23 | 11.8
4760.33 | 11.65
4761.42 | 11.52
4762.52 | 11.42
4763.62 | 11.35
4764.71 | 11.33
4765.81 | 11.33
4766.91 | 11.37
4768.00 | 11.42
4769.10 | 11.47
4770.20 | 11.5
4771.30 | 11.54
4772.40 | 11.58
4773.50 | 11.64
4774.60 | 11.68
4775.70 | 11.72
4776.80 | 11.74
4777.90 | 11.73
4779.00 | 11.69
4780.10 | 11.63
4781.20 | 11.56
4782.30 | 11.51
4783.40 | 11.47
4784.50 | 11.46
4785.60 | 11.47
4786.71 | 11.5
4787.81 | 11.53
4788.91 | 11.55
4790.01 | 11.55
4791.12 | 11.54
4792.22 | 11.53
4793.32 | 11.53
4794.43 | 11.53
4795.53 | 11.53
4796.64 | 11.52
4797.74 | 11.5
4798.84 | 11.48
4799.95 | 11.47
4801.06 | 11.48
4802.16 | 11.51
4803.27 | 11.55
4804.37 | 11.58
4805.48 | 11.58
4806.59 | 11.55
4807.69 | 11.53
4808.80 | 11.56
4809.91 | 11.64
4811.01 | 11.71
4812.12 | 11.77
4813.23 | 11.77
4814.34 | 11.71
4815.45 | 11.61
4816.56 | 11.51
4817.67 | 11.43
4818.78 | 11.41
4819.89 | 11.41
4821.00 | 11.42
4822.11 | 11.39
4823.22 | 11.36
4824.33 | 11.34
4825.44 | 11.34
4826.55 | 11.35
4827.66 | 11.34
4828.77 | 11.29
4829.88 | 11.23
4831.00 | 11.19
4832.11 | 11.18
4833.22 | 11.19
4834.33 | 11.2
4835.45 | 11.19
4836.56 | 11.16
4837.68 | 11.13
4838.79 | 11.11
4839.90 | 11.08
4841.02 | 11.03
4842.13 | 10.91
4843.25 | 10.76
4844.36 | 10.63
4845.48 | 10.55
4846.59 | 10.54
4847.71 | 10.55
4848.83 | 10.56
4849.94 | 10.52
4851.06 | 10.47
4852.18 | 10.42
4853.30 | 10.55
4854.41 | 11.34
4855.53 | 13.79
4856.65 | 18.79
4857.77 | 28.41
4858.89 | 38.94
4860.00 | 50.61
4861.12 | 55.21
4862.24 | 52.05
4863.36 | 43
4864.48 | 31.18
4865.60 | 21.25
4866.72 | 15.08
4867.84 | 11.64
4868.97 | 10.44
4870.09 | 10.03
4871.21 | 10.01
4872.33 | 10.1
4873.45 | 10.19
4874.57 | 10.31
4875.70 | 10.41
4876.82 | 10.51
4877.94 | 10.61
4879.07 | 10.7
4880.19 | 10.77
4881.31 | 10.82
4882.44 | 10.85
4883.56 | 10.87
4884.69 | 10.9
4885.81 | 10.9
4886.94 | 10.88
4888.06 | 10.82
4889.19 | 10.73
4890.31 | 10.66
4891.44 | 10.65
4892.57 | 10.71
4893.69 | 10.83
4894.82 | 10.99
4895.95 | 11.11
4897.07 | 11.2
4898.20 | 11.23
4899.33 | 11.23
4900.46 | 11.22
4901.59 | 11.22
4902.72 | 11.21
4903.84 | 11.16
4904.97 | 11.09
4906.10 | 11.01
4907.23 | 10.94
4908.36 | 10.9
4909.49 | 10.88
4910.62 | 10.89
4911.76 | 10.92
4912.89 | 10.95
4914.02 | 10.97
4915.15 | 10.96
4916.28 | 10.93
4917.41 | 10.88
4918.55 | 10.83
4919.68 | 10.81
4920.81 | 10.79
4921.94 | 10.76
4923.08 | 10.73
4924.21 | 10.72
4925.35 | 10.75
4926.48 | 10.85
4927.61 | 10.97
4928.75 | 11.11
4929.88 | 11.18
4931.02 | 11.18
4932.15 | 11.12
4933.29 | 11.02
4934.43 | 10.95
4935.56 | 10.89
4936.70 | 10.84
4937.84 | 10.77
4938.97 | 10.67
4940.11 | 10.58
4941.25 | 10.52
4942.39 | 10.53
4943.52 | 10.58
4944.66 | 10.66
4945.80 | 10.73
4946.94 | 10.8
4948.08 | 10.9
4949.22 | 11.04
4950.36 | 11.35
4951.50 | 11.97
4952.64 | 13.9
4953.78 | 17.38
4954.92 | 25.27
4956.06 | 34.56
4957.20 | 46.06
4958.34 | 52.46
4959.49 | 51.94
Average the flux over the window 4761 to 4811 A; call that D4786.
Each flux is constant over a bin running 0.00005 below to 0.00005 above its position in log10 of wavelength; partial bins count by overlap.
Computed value 11.5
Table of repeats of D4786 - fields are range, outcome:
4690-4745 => 12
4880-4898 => 10.9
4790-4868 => 14.8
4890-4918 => 11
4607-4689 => 12.5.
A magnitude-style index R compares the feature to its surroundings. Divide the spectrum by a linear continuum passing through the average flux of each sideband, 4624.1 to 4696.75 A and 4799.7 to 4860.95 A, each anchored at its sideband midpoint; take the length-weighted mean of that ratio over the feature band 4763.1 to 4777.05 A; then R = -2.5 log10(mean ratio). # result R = 0.13 mag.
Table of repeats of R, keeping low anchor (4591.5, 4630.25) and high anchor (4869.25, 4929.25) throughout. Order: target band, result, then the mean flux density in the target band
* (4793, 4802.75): -0.005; 11.5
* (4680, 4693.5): -0.056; 12.8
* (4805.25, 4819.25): -0.023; 11.6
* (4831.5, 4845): 0.015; 11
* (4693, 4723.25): -0.016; 12.2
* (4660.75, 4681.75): -0.016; 12.4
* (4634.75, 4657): 0.011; 12.3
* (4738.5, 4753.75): -0.018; 12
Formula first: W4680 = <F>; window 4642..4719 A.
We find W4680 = 12.4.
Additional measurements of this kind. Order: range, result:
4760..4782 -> 11.5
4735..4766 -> 11.8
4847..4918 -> 14.7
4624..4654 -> 12.4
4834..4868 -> 19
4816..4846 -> 11.2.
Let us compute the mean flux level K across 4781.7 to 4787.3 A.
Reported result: 11.5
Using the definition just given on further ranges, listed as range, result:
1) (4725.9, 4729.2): 11.7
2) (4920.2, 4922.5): 10.8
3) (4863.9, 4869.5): 18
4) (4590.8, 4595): 12.6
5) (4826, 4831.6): 11.3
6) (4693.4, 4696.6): 12.3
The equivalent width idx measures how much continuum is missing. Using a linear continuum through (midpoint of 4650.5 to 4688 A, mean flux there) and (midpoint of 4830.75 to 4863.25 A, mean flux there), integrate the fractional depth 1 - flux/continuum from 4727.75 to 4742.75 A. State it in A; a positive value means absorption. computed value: 2.8 A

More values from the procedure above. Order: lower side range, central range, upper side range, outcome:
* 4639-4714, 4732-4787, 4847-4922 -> 6.3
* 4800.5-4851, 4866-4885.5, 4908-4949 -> 0.2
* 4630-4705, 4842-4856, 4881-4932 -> 0.5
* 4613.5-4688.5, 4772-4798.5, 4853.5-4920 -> 4.5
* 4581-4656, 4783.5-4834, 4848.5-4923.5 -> 8.9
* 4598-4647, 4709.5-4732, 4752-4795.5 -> -0.2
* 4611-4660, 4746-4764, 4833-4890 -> 2.9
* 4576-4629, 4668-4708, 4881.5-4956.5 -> -0.4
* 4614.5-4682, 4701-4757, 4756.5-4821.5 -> -0.2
